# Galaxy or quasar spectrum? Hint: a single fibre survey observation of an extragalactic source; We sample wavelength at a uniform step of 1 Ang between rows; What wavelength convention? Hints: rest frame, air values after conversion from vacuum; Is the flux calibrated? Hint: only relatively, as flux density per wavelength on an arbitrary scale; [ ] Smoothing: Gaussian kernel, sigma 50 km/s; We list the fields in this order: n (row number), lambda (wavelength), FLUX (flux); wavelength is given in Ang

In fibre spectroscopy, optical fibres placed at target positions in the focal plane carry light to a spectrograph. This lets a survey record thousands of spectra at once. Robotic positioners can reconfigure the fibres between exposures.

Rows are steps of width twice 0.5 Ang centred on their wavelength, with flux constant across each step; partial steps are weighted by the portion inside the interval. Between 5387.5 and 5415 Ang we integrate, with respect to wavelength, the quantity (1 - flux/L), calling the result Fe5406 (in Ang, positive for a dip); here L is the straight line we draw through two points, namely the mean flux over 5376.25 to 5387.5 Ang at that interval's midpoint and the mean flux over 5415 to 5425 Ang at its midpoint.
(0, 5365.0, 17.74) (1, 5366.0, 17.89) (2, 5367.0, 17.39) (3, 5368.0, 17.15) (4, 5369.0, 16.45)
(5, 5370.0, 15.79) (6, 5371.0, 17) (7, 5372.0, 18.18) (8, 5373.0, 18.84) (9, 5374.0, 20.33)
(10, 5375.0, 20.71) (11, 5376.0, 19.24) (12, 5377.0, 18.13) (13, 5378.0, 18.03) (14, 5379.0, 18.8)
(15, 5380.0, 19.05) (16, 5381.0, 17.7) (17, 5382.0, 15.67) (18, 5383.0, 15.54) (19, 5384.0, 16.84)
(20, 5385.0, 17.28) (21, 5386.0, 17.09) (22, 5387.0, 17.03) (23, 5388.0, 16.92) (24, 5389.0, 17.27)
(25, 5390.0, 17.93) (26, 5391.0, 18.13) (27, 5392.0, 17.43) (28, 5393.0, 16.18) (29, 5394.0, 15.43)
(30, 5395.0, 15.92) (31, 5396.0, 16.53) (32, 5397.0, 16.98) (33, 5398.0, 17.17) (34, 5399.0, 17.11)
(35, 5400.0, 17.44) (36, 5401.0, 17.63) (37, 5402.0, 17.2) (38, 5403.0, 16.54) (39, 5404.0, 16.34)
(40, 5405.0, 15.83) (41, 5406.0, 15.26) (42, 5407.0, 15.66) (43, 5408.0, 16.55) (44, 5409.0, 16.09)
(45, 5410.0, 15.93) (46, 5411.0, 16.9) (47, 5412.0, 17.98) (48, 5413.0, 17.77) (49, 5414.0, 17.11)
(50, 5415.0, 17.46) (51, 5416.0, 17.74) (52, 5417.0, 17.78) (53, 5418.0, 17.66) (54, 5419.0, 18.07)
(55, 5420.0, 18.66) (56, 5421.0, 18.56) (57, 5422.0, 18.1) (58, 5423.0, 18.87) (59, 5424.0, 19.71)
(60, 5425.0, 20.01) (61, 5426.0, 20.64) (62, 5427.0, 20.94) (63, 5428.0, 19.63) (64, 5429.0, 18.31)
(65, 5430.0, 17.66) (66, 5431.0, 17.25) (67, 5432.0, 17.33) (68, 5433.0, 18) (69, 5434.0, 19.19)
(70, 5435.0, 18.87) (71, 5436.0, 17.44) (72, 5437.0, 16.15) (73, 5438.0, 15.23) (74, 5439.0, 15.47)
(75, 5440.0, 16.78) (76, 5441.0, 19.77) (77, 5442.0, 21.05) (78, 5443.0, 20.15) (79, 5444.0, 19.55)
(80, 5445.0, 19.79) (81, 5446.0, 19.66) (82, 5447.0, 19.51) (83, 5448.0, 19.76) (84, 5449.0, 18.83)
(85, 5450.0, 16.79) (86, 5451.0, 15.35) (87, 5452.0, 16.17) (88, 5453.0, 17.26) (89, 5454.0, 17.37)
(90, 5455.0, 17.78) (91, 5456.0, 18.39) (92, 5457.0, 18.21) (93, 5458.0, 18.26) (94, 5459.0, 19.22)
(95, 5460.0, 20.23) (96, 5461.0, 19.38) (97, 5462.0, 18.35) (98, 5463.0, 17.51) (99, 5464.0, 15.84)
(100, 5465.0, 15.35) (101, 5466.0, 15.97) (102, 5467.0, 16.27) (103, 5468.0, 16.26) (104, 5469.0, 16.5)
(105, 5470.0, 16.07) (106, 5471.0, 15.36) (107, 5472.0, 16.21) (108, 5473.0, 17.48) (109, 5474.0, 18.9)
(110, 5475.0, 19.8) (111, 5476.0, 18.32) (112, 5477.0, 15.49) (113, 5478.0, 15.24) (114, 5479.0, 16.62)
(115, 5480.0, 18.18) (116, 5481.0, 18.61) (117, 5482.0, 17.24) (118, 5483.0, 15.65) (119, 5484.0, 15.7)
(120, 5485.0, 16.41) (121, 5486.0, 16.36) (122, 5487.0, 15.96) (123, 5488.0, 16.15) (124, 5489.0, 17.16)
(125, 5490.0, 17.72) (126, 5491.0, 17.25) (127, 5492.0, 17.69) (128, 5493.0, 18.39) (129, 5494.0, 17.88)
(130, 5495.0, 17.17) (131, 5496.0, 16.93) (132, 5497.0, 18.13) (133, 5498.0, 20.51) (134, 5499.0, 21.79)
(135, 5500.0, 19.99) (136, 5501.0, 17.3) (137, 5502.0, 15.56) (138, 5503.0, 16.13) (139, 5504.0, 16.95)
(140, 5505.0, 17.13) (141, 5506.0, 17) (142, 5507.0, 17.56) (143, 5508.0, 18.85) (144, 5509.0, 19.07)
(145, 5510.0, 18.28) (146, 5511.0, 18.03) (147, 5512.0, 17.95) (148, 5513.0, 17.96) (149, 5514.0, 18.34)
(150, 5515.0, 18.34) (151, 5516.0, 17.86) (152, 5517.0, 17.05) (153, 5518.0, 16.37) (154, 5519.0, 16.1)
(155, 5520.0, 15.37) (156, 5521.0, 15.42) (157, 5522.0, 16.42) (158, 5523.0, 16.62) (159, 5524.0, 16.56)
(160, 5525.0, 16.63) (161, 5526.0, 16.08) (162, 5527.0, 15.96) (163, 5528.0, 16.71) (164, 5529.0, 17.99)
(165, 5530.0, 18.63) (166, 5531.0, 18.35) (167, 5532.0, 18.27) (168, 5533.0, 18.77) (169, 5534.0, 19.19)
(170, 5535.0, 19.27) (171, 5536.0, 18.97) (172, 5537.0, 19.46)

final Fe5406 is 1.70 Ang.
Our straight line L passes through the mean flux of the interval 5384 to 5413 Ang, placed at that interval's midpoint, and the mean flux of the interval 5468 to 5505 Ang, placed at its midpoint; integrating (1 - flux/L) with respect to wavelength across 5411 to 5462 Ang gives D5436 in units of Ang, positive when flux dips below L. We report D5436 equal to -3.9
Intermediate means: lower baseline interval 16.8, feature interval 18.3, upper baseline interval 17.3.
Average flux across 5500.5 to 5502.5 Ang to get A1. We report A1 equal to 16.4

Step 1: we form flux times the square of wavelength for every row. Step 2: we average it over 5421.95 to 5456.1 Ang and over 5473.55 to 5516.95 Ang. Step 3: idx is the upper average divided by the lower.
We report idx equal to 0.98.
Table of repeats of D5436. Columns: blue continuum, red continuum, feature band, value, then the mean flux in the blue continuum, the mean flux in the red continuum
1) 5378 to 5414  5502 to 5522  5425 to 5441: -1.0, 16.9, 17.3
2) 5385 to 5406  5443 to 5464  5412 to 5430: -1.1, 16.9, 18.4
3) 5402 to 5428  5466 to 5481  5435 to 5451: -0.9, 17.7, 16.9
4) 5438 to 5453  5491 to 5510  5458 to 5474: 0.9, 18.3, 18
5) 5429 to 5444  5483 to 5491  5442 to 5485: -1.1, 18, 16.5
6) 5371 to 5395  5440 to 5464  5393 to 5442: 1.5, 17.7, 18.5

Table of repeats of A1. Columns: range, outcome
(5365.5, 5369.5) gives 17.2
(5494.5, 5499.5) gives 18.9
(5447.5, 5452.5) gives 17.4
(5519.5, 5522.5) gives 15.7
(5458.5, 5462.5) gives 19.3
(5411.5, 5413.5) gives 17.9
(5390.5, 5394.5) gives 16.8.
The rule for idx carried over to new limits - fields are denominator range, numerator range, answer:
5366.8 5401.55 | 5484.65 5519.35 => 1.06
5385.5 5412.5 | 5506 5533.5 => 1.08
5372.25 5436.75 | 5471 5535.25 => 1.02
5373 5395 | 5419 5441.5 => 1.05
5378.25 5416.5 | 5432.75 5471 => 1.07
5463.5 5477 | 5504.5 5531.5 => 1.05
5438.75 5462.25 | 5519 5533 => 0.94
